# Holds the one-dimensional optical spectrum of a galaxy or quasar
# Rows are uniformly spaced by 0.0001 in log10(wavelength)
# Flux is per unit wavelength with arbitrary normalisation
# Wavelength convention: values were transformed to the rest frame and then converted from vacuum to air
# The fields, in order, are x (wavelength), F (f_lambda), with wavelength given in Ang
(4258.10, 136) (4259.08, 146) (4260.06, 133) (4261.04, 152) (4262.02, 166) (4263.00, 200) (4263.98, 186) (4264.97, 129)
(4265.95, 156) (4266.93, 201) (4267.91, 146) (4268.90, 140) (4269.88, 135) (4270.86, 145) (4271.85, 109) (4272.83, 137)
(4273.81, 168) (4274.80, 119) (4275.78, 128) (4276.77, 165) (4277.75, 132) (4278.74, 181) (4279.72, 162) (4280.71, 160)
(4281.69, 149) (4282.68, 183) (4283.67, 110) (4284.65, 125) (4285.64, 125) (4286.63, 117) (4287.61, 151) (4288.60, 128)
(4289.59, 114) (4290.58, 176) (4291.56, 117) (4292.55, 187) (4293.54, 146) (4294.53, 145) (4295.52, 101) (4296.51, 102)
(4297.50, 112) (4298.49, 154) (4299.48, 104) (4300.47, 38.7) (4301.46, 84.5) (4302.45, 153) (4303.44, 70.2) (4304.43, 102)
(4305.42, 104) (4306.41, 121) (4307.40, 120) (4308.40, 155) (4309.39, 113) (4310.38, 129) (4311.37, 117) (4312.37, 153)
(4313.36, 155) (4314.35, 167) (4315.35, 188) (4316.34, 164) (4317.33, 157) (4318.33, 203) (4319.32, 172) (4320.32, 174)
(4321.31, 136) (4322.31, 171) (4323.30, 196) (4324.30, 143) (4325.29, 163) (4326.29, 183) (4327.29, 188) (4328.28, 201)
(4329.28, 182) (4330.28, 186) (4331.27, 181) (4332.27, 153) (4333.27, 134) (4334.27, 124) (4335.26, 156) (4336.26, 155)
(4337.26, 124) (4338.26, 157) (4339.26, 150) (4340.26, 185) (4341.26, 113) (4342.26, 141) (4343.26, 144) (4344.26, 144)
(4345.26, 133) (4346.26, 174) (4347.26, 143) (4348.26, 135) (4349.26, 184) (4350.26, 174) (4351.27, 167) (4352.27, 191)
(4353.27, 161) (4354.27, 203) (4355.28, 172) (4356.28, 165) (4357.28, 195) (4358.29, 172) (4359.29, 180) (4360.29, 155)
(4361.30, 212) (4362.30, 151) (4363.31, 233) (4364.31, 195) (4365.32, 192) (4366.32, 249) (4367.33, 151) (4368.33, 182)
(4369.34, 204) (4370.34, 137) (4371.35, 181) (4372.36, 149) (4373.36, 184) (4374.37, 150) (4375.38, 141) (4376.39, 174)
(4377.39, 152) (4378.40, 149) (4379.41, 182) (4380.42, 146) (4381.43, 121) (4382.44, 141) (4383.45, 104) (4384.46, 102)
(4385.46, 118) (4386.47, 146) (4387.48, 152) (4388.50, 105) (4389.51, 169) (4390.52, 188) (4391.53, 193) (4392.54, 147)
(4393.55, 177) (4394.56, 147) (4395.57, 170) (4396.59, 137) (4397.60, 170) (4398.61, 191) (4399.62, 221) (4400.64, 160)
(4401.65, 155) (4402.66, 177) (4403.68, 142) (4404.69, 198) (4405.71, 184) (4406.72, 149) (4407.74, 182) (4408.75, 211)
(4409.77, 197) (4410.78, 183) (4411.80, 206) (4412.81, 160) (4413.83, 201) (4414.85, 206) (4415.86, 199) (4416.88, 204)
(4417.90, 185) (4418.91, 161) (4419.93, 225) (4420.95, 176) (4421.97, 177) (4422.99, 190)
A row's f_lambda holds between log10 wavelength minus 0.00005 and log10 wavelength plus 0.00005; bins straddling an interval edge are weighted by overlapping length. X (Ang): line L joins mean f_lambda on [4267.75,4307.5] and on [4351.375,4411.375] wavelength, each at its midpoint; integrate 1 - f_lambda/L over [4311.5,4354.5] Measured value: -3.89 Ang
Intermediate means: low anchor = 131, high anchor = 169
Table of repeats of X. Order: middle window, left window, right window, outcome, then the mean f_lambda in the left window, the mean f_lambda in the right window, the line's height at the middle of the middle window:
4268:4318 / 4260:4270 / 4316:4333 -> 9.53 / 161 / 173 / 167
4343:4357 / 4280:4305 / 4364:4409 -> -1.43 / 126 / 163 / 149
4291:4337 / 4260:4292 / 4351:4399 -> 2.88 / 147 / 166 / 154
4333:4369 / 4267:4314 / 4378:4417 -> -3.61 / 132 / 166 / 151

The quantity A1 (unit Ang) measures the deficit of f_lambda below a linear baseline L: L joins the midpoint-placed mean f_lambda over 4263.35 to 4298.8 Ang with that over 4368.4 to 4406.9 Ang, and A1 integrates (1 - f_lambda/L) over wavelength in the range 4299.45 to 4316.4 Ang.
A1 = 2.7 Ang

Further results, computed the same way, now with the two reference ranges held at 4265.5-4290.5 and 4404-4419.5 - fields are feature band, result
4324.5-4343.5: 0.4 Ang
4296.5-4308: 3.5 Ang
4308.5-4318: 0.3 Ang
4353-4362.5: -0.4 Ang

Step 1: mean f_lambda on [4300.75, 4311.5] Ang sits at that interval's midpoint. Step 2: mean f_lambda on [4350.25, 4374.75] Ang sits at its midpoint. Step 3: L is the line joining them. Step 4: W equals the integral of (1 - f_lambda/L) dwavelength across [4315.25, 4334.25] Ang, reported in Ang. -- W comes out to -5.0 Ang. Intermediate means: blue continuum 114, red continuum 180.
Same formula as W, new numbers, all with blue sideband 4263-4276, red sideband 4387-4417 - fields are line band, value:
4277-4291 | 0.68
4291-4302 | 2.57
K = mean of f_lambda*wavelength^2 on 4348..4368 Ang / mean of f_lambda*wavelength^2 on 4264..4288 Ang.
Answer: 1.30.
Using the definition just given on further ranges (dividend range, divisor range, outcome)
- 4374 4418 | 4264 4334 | 1.20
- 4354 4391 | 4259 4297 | 1.18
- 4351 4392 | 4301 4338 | 1.13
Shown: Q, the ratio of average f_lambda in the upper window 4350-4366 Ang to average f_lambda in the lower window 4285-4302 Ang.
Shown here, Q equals 1.48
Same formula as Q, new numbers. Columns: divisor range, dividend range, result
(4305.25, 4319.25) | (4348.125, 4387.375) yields 1.13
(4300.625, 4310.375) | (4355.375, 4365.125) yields 1.64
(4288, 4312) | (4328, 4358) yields 1.33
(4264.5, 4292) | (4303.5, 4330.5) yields 1.09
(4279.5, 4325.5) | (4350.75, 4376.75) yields 1.29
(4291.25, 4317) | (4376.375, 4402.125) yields 1.21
